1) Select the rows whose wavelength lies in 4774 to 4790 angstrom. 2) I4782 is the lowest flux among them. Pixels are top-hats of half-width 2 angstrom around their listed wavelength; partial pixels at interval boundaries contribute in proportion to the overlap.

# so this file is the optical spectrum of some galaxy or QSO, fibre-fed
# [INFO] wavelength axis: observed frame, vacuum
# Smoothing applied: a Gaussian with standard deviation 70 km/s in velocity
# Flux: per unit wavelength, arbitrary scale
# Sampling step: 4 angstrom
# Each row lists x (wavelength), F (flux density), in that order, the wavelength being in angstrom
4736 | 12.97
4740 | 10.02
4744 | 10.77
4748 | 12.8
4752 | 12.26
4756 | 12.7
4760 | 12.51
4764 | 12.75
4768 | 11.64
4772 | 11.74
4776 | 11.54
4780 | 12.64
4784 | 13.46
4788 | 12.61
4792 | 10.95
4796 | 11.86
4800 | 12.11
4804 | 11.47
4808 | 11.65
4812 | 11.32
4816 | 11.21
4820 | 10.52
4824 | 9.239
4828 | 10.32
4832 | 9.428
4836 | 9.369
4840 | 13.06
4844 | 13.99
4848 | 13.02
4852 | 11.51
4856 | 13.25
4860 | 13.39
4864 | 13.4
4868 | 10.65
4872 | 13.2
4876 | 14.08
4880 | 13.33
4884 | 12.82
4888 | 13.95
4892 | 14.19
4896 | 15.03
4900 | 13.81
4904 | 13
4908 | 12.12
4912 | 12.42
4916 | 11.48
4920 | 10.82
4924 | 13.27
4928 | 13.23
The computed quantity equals 11.54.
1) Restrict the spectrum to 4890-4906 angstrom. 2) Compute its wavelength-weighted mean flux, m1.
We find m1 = 14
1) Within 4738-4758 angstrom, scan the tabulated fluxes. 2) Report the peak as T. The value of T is 12.8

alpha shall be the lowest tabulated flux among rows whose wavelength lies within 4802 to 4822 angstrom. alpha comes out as 10.52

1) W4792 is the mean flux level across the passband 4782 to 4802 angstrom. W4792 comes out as 12.2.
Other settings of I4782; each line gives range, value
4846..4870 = 10.65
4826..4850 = 9.369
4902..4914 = 12.12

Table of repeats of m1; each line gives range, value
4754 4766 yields 12.7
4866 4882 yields 12.8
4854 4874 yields 12.8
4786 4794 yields 11.8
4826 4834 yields 9.87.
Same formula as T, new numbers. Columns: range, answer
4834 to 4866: 13.99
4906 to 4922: 12.42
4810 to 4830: 11.32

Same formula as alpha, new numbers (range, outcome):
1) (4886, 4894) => 13.95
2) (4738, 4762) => 10.02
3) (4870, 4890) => 12.82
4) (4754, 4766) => 12.51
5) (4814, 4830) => 9.239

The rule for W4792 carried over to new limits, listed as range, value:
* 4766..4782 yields 11.9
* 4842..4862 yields 13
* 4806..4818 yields 11.4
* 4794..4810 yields 11.8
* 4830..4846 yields 11.5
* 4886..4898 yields 14.4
